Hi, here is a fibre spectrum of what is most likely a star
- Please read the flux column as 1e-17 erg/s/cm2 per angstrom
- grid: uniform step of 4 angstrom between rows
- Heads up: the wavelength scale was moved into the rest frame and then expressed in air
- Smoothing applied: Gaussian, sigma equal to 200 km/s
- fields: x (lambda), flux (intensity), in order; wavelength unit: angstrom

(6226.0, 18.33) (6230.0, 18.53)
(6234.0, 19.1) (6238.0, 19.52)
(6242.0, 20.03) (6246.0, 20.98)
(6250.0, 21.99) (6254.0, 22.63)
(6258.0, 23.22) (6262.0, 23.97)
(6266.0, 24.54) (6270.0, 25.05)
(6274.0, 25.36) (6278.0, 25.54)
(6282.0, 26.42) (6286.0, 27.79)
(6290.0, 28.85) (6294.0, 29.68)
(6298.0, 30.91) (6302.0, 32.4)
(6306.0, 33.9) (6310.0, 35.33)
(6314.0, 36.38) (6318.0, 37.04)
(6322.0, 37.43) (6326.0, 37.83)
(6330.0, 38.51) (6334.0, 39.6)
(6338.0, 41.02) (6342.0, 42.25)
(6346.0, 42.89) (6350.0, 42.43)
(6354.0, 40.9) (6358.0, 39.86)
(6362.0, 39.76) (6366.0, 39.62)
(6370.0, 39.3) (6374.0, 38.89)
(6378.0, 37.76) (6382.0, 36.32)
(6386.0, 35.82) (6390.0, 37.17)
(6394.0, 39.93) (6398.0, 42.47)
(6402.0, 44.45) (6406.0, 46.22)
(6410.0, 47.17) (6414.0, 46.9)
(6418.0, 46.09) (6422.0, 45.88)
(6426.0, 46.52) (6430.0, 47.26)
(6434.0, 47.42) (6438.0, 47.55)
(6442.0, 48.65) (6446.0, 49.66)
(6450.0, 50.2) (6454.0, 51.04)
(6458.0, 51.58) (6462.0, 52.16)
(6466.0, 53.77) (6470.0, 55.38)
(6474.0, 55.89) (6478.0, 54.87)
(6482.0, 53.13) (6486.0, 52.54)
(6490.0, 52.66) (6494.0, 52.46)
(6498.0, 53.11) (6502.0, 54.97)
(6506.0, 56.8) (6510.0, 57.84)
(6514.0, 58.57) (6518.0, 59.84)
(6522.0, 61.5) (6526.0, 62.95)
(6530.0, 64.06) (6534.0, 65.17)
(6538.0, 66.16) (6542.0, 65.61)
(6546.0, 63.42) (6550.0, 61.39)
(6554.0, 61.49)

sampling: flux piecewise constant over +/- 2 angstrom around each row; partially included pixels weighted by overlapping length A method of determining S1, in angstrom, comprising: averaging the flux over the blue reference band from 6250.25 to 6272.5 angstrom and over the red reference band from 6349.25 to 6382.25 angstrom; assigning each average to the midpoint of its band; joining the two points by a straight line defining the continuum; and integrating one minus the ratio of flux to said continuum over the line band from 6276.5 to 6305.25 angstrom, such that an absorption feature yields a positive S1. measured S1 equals -0.8 angstrom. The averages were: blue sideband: 23.8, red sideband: 39.5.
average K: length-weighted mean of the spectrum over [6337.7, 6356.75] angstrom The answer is 41.9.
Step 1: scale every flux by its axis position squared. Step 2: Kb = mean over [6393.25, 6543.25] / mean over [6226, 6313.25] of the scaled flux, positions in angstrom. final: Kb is 2.2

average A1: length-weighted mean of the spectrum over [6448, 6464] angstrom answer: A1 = 51.2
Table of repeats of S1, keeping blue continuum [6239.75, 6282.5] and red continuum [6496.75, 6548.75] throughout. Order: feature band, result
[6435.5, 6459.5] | 0.2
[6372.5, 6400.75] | 2.0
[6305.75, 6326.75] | -3.4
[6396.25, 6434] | -0.4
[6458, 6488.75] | 0.0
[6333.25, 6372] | -4.6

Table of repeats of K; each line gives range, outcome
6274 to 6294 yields 27.2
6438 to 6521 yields 53.7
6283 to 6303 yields 29.6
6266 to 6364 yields 34.7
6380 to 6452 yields 44.8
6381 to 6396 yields 37.4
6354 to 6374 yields 39.7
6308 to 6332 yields 37.1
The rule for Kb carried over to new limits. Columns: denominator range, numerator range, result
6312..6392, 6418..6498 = 1.35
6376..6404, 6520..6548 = 1.71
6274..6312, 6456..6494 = 1.90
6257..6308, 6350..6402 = 1.47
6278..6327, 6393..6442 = 1.47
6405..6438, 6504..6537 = 1.35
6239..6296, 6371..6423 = 1.77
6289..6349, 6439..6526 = 1.56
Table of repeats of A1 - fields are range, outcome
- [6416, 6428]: 46.2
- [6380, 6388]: 36.1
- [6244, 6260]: 22.2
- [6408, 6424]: 46.5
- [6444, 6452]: 49.9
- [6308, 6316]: 35.9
